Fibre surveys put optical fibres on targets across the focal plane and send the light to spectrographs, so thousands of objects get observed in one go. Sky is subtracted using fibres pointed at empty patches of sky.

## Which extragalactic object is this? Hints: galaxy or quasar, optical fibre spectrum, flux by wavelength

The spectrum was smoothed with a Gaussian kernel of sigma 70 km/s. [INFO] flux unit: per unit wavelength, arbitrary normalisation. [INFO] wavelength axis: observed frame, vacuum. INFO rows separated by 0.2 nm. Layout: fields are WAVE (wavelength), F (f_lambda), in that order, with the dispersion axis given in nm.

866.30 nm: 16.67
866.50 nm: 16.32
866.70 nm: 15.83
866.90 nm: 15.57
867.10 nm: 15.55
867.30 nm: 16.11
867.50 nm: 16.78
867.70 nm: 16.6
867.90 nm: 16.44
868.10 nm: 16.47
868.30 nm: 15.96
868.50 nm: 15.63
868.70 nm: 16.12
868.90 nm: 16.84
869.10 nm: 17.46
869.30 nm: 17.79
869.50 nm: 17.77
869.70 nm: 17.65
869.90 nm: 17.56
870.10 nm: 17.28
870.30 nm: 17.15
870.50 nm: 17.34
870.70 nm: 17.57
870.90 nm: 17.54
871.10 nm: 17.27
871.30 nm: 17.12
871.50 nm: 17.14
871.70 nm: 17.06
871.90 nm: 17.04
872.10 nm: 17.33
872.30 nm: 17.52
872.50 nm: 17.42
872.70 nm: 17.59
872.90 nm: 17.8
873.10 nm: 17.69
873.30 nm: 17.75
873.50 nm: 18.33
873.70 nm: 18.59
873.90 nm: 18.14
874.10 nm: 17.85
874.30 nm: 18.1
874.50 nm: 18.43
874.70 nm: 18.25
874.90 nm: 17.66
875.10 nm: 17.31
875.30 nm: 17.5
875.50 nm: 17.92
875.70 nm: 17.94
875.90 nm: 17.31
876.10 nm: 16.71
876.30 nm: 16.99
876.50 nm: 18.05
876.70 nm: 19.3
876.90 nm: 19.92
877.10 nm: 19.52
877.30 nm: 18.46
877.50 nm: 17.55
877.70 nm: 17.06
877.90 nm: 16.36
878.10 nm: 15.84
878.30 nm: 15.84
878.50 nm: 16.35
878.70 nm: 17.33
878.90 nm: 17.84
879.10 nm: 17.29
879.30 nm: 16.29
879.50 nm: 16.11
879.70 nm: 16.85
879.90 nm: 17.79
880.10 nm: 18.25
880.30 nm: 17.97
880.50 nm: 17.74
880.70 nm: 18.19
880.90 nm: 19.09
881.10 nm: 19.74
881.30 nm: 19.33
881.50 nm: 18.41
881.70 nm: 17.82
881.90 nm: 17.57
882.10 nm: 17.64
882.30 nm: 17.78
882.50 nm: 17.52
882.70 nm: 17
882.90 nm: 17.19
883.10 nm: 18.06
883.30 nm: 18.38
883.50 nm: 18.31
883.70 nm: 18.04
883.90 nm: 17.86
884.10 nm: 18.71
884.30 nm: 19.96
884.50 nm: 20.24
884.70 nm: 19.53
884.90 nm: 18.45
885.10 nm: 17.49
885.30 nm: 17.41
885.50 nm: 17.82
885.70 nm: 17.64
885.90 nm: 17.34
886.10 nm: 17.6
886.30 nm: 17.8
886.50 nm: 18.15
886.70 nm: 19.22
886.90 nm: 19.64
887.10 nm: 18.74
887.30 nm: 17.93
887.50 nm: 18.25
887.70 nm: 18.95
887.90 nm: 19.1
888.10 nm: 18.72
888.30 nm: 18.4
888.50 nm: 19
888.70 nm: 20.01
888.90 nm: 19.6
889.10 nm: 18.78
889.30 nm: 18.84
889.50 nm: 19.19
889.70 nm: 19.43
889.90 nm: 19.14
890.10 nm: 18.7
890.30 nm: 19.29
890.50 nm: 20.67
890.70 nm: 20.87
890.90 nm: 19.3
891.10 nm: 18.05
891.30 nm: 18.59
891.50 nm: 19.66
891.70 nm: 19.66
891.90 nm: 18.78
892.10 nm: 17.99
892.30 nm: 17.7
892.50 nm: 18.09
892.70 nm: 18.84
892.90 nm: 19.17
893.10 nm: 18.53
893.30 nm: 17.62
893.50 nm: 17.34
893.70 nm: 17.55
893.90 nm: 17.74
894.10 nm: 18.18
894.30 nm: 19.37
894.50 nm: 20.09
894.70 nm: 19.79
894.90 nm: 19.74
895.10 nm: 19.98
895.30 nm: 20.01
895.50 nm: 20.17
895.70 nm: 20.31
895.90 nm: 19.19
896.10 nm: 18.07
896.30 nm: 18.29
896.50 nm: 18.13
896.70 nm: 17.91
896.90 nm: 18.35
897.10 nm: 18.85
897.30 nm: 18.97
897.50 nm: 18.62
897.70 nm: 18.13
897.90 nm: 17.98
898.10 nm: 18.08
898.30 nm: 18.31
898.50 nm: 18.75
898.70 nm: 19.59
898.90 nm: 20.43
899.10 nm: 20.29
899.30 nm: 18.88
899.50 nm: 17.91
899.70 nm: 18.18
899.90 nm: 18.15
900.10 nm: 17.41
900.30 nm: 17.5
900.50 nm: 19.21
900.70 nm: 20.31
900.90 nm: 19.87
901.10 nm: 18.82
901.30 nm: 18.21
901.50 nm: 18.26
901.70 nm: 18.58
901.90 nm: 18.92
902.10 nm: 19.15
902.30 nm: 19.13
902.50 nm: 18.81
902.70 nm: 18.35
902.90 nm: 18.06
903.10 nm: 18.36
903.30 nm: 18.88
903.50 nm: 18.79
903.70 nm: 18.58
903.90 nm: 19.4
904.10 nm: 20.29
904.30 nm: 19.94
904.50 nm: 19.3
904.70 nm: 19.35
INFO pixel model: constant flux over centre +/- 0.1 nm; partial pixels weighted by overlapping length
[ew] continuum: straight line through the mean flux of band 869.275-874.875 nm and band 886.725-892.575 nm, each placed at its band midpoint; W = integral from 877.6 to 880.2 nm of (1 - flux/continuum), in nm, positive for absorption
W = 0.188 nm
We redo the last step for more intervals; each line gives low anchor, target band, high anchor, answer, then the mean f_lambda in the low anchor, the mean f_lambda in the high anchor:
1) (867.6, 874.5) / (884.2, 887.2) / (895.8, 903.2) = -0.08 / 17.3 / 18.6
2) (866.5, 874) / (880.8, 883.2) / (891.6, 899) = -0.03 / 17.1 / 18.8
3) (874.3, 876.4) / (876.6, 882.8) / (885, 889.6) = 0.07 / 17.6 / 18.5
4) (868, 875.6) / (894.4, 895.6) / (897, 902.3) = -0.09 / 17.4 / 18.8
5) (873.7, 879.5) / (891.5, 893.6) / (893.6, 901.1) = 0.02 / 17.6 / 18.9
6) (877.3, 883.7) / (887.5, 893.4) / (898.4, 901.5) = -0.24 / 17.6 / 18.9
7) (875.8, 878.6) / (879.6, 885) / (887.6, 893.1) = -0.05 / 17.5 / 19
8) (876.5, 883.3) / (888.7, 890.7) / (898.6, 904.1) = -0.13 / 17.7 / 18.8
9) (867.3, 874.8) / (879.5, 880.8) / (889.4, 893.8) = 0.02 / 17.3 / 18.8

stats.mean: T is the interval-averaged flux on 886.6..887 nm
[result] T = 19.4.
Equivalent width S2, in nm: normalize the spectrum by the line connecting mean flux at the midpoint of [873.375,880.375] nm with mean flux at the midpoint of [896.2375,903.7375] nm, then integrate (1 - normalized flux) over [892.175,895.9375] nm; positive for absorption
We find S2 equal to -0.10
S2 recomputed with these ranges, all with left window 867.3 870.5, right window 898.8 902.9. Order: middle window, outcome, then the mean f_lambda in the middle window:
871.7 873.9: -0.074 nm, 17.7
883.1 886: -0.087 nm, 18.4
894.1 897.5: -0.121 nm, 19.2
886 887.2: -0.039 nm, 18.5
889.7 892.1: -0.142 nm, 19.3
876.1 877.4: -0.089 nm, 18.6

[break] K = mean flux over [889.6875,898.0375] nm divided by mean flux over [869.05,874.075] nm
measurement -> 1.1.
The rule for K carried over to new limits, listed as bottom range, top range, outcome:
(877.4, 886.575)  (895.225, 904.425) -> 1.06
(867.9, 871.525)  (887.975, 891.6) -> 1.13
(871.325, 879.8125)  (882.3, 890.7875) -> 1.06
